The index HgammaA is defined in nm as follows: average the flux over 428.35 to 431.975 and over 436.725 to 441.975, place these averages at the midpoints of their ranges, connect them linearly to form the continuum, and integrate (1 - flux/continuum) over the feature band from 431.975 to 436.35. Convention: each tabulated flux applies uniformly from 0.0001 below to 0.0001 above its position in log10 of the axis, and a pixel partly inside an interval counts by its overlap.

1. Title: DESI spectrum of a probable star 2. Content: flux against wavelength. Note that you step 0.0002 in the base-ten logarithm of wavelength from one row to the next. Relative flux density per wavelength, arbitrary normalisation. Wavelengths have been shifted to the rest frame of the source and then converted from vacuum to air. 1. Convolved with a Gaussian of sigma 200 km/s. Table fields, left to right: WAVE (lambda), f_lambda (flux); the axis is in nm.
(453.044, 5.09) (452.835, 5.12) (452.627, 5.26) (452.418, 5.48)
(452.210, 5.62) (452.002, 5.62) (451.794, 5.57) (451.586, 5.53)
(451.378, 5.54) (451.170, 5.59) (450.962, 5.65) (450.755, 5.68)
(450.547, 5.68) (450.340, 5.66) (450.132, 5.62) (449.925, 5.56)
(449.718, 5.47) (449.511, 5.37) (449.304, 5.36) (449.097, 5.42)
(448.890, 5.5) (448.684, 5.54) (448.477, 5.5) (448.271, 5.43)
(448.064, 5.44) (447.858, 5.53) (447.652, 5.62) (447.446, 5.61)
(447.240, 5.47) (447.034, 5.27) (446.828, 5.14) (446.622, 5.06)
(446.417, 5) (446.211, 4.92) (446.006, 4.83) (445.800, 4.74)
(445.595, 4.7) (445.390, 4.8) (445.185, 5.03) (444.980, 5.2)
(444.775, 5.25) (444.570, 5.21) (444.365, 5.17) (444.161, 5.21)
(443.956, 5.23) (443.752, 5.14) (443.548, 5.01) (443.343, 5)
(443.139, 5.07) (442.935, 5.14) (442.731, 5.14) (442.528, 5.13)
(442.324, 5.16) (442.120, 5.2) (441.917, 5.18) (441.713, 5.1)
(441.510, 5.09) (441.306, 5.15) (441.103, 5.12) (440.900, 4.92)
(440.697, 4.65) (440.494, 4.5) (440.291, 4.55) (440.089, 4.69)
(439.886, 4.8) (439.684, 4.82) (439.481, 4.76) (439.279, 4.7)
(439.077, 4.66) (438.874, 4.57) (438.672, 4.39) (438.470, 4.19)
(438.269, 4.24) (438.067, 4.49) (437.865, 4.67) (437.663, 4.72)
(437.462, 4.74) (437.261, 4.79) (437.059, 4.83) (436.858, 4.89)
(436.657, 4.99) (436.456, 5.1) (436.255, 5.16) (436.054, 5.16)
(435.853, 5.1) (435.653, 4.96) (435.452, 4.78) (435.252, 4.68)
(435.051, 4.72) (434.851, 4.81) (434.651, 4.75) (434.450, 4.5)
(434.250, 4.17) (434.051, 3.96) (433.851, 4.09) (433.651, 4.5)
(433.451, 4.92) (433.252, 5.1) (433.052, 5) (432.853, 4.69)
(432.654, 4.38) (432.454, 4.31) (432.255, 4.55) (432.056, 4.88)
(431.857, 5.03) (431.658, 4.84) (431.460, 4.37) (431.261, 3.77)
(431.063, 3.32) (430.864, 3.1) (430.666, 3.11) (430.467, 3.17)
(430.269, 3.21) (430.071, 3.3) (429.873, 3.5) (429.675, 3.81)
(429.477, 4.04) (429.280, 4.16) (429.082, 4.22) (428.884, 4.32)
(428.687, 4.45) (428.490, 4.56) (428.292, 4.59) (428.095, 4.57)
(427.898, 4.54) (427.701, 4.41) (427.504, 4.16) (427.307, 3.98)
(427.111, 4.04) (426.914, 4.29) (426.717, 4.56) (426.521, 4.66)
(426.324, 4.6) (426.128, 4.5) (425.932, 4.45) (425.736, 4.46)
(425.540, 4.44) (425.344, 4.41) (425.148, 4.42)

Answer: -0.42 nm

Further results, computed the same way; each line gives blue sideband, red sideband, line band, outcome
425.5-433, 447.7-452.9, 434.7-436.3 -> -0.11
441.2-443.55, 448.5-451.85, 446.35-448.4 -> 0.01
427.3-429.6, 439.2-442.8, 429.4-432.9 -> 0.40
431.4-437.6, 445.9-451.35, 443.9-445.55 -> 0.04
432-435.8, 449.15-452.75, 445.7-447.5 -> 0.07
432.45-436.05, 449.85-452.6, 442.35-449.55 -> 0.13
